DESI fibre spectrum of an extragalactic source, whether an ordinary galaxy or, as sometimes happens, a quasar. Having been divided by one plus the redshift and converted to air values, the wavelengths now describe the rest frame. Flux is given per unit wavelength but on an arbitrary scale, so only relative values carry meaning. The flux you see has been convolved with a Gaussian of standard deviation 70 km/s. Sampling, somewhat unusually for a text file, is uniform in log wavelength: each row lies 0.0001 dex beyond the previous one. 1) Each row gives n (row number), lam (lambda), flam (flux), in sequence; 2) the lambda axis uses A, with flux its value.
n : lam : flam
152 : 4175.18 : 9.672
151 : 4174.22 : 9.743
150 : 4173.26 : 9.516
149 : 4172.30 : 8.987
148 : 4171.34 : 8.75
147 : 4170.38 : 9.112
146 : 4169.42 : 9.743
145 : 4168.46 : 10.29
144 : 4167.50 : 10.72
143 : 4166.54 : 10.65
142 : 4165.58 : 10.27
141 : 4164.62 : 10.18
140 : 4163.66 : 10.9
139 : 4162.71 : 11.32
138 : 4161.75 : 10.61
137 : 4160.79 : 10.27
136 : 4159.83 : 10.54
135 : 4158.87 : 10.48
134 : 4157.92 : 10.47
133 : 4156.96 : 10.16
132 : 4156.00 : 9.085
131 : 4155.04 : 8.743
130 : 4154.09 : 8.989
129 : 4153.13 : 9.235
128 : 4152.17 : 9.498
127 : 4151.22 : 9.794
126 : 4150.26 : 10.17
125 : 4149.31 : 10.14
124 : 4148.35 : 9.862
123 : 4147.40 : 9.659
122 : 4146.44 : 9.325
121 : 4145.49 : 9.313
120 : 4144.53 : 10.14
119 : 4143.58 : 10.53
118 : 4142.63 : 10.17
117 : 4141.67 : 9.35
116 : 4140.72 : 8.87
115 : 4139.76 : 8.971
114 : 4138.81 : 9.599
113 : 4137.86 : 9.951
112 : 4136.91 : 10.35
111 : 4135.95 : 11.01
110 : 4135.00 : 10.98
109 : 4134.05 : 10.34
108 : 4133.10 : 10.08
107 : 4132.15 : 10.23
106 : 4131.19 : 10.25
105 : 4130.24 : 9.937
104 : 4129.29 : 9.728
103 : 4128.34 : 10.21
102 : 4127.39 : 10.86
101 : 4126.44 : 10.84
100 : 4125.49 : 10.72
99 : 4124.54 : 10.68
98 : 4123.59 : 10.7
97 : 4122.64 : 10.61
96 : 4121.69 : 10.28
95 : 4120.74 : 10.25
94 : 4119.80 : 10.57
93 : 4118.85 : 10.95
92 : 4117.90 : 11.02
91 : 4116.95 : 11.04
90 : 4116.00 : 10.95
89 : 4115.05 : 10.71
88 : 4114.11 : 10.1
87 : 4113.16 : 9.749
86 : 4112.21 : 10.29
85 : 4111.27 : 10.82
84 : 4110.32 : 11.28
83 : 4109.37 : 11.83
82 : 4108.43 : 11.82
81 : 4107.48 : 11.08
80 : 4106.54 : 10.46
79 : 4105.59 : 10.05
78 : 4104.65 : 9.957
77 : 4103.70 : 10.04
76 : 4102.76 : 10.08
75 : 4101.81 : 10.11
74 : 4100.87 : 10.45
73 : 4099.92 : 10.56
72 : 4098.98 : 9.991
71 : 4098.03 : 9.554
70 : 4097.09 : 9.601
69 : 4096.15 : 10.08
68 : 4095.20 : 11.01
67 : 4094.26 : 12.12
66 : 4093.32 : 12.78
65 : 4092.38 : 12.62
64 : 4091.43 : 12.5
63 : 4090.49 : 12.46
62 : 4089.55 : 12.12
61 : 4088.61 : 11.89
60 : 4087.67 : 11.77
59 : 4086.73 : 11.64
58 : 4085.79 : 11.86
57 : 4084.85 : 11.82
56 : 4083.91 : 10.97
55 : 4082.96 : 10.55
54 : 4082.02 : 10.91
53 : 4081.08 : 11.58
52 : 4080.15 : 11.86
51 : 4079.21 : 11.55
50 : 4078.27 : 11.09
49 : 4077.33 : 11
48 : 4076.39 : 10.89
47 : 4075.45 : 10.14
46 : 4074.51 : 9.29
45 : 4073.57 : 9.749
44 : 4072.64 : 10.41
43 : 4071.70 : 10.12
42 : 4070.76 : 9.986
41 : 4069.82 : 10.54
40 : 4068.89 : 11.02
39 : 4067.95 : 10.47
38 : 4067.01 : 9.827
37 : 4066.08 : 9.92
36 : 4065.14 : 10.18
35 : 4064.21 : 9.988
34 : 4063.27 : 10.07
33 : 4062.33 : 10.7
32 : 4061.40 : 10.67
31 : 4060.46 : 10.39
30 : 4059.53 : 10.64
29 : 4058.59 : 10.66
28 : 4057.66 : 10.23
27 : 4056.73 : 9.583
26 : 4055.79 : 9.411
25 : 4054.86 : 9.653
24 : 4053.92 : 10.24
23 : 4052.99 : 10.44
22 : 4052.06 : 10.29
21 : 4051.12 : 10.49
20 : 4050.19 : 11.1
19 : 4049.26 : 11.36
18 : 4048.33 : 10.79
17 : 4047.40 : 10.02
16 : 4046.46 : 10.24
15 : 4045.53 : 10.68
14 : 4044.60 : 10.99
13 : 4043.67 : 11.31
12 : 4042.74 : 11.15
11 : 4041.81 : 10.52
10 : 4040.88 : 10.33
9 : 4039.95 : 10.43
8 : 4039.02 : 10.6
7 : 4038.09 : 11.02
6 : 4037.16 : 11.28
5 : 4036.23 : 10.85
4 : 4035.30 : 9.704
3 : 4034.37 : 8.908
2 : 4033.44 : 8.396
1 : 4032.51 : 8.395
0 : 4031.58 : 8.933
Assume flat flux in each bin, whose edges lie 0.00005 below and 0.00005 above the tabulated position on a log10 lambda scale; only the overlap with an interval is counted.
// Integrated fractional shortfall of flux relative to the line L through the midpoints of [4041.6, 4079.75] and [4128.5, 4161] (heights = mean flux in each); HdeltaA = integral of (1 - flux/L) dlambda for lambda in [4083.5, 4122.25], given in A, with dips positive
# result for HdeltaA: -3.0 A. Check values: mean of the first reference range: 10.4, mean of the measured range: 11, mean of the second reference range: 9.89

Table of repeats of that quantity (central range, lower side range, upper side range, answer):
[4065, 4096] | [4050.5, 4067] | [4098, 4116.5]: -2.3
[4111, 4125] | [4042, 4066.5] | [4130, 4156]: -0.8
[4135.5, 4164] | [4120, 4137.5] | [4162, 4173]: 0.9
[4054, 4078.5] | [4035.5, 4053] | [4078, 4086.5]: 1.9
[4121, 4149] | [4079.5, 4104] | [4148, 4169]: 1.0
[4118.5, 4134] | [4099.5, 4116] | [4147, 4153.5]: -0.3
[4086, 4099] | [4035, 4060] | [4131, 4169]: -1.5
